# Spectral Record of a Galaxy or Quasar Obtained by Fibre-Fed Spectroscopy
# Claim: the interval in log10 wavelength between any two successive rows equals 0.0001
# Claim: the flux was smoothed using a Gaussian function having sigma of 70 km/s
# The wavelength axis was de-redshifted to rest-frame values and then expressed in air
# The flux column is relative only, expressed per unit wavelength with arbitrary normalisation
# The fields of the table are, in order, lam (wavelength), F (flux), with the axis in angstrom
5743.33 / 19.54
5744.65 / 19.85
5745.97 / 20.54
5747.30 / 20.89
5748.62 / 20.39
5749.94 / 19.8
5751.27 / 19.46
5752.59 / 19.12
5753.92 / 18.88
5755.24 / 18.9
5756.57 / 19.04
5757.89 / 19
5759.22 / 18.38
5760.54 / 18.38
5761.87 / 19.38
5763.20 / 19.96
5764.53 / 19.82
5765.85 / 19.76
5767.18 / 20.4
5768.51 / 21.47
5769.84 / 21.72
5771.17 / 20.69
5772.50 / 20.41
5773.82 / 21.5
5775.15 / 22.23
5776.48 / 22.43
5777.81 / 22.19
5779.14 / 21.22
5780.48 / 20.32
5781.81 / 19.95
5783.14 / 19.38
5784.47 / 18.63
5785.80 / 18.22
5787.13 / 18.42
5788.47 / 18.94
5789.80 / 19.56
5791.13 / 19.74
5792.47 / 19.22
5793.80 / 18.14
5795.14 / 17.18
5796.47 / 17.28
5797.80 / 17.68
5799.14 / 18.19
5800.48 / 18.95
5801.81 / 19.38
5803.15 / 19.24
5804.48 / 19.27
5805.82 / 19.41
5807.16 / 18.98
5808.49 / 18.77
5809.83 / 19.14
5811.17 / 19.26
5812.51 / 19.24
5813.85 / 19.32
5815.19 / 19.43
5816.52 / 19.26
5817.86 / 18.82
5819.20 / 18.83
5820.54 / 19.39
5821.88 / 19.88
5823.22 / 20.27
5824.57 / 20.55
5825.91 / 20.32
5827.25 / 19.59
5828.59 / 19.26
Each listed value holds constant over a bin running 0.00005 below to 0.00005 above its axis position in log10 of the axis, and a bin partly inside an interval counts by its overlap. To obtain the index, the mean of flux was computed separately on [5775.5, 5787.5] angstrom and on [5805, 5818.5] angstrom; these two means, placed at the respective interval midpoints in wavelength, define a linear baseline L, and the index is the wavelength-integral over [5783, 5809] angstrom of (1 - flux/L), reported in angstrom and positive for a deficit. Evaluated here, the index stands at 1.29 angstrom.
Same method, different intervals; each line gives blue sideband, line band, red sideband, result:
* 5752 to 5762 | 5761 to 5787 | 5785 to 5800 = -2.5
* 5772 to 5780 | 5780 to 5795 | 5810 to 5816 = 1.3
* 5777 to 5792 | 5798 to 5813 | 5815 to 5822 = 0.3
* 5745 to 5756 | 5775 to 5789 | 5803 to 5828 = -0.4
